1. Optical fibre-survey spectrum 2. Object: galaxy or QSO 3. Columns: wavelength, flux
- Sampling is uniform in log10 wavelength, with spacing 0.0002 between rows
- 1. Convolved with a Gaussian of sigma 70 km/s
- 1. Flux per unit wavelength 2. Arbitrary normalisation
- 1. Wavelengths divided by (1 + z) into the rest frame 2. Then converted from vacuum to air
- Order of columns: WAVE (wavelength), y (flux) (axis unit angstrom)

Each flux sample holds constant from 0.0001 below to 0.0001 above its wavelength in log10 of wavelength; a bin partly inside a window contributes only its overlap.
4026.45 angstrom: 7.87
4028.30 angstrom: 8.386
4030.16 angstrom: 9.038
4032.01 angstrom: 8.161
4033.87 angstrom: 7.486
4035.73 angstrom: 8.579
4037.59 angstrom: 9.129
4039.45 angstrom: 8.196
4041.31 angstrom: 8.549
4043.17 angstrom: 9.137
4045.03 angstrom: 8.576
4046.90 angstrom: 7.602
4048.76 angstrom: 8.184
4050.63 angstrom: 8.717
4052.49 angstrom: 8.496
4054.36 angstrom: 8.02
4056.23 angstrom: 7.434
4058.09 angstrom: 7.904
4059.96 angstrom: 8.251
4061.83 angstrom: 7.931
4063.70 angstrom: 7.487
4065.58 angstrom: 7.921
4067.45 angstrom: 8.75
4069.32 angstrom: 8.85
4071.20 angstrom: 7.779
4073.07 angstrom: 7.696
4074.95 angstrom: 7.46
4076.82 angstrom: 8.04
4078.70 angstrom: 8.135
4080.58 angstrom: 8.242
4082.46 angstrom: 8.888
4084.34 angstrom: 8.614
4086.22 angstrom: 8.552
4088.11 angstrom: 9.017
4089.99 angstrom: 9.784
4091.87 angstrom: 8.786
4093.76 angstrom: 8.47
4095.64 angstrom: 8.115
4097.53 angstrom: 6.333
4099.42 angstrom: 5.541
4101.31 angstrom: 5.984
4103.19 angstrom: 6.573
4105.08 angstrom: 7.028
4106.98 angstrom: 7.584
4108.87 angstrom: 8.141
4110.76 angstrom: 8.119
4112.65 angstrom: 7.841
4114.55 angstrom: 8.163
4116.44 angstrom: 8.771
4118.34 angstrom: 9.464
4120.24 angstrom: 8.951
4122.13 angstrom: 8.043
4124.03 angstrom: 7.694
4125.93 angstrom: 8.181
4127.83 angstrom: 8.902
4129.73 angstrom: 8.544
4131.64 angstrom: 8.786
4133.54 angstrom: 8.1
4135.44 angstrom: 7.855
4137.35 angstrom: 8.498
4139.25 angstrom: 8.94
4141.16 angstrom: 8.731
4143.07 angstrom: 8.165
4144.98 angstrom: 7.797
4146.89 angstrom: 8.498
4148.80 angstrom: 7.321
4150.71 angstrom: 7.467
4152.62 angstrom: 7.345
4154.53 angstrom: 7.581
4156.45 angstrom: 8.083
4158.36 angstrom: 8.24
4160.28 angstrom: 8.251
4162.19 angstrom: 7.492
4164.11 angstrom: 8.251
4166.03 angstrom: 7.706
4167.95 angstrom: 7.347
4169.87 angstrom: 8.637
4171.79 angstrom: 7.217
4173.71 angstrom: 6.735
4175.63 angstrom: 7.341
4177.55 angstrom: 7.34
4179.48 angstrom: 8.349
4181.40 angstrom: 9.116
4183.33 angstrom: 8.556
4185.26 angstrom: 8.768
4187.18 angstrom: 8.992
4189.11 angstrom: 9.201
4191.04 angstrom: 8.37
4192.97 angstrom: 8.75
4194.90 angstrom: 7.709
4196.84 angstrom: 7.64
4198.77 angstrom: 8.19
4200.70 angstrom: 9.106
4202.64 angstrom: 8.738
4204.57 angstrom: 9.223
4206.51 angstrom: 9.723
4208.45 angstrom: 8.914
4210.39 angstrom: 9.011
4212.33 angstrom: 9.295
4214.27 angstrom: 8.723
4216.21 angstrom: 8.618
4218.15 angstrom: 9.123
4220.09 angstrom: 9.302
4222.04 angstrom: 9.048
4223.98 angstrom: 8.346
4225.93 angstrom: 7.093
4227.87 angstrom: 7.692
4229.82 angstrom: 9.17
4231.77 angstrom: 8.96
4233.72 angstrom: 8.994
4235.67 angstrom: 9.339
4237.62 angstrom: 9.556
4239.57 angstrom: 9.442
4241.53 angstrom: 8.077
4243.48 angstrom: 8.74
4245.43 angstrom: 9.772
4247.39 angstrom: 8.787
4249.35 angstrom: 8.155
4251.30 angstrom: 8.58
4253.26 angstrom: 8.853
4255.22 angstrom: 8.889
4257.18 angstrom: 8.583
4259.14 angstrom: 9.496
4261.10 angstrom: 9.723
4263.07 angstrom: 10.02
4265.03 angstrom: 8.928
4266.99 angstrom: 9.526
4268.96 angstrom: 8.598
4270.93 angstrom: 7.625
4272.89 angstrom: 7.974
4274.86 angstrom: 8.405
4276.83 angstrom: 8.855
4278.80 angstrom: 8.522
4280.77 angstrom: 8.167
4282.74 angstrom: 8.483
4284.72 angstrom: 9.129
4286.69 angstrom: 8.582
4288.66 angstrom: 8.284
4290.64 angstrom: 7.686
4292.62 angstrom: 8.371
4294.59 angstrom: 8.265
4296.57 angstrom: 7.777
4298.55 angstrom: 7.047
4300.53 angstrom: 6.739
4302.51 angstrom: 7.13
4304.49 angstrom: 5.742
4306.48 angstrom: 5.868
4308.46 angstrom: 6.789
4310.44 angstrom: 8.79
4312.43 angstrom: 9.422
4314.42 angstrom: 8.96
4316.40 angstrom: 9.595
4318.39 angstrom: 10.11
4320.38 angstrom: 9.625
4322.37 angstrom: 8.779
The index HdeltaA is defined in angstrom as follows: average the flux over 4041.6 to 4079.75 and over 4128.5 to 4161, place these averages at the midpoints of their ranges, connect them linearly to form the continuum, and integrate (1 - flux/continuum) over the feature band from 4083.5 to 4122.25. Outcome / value 0.7 angstrom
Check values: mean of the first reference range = 8.13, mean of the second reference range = 8.13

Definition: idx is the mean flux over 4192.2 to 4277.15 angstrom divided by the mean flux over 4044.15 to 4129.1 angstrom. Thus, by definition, 1.1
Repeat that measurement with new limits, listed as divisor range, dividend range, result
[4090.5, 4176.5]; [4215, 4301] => 1.09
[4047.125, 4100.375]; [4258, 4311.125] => 1.01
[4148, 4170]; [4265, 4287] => 1.10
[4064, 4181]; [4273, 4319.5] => 1.01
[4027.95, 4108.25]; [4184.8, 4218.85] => 1.09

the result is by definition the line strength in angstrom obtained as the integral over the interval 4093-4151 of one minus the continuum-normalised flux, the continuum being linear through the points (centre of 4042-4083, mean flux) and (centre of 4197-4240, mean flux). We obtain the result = 3.21 angstrom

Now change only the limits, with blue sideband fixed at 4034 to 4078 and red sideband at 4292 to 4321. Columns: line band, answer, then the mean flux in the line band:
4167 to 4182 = 0.7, 7.73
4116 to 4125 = -0.5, 8.57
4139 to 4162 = 0.4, 7.99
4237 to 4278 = -4.3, 8.88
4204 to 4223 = -2.4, 9.09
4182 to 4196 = -0.9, 8.62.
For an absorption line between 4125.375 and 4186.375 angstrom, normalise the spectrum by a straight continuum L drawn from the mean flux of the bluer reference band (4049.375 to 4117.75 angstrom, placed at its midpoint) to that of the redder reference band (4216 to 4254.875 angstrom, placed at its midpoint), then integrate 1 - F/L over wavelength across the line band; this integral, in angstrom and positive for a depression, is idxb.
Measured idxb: 2.2 angstrom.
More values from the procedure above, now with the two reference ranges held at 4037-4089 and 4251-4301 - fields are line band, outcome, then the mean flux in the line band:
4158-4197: 1.4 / 8.1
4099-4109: 1.9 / 6.77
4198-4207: -0.6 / 8.98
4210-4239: -1.3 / 8.82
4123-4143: -0.2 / 8.41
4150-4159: 0.7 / 7.74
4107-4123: -0.1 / 8.39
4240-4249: -0.4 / 8.83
